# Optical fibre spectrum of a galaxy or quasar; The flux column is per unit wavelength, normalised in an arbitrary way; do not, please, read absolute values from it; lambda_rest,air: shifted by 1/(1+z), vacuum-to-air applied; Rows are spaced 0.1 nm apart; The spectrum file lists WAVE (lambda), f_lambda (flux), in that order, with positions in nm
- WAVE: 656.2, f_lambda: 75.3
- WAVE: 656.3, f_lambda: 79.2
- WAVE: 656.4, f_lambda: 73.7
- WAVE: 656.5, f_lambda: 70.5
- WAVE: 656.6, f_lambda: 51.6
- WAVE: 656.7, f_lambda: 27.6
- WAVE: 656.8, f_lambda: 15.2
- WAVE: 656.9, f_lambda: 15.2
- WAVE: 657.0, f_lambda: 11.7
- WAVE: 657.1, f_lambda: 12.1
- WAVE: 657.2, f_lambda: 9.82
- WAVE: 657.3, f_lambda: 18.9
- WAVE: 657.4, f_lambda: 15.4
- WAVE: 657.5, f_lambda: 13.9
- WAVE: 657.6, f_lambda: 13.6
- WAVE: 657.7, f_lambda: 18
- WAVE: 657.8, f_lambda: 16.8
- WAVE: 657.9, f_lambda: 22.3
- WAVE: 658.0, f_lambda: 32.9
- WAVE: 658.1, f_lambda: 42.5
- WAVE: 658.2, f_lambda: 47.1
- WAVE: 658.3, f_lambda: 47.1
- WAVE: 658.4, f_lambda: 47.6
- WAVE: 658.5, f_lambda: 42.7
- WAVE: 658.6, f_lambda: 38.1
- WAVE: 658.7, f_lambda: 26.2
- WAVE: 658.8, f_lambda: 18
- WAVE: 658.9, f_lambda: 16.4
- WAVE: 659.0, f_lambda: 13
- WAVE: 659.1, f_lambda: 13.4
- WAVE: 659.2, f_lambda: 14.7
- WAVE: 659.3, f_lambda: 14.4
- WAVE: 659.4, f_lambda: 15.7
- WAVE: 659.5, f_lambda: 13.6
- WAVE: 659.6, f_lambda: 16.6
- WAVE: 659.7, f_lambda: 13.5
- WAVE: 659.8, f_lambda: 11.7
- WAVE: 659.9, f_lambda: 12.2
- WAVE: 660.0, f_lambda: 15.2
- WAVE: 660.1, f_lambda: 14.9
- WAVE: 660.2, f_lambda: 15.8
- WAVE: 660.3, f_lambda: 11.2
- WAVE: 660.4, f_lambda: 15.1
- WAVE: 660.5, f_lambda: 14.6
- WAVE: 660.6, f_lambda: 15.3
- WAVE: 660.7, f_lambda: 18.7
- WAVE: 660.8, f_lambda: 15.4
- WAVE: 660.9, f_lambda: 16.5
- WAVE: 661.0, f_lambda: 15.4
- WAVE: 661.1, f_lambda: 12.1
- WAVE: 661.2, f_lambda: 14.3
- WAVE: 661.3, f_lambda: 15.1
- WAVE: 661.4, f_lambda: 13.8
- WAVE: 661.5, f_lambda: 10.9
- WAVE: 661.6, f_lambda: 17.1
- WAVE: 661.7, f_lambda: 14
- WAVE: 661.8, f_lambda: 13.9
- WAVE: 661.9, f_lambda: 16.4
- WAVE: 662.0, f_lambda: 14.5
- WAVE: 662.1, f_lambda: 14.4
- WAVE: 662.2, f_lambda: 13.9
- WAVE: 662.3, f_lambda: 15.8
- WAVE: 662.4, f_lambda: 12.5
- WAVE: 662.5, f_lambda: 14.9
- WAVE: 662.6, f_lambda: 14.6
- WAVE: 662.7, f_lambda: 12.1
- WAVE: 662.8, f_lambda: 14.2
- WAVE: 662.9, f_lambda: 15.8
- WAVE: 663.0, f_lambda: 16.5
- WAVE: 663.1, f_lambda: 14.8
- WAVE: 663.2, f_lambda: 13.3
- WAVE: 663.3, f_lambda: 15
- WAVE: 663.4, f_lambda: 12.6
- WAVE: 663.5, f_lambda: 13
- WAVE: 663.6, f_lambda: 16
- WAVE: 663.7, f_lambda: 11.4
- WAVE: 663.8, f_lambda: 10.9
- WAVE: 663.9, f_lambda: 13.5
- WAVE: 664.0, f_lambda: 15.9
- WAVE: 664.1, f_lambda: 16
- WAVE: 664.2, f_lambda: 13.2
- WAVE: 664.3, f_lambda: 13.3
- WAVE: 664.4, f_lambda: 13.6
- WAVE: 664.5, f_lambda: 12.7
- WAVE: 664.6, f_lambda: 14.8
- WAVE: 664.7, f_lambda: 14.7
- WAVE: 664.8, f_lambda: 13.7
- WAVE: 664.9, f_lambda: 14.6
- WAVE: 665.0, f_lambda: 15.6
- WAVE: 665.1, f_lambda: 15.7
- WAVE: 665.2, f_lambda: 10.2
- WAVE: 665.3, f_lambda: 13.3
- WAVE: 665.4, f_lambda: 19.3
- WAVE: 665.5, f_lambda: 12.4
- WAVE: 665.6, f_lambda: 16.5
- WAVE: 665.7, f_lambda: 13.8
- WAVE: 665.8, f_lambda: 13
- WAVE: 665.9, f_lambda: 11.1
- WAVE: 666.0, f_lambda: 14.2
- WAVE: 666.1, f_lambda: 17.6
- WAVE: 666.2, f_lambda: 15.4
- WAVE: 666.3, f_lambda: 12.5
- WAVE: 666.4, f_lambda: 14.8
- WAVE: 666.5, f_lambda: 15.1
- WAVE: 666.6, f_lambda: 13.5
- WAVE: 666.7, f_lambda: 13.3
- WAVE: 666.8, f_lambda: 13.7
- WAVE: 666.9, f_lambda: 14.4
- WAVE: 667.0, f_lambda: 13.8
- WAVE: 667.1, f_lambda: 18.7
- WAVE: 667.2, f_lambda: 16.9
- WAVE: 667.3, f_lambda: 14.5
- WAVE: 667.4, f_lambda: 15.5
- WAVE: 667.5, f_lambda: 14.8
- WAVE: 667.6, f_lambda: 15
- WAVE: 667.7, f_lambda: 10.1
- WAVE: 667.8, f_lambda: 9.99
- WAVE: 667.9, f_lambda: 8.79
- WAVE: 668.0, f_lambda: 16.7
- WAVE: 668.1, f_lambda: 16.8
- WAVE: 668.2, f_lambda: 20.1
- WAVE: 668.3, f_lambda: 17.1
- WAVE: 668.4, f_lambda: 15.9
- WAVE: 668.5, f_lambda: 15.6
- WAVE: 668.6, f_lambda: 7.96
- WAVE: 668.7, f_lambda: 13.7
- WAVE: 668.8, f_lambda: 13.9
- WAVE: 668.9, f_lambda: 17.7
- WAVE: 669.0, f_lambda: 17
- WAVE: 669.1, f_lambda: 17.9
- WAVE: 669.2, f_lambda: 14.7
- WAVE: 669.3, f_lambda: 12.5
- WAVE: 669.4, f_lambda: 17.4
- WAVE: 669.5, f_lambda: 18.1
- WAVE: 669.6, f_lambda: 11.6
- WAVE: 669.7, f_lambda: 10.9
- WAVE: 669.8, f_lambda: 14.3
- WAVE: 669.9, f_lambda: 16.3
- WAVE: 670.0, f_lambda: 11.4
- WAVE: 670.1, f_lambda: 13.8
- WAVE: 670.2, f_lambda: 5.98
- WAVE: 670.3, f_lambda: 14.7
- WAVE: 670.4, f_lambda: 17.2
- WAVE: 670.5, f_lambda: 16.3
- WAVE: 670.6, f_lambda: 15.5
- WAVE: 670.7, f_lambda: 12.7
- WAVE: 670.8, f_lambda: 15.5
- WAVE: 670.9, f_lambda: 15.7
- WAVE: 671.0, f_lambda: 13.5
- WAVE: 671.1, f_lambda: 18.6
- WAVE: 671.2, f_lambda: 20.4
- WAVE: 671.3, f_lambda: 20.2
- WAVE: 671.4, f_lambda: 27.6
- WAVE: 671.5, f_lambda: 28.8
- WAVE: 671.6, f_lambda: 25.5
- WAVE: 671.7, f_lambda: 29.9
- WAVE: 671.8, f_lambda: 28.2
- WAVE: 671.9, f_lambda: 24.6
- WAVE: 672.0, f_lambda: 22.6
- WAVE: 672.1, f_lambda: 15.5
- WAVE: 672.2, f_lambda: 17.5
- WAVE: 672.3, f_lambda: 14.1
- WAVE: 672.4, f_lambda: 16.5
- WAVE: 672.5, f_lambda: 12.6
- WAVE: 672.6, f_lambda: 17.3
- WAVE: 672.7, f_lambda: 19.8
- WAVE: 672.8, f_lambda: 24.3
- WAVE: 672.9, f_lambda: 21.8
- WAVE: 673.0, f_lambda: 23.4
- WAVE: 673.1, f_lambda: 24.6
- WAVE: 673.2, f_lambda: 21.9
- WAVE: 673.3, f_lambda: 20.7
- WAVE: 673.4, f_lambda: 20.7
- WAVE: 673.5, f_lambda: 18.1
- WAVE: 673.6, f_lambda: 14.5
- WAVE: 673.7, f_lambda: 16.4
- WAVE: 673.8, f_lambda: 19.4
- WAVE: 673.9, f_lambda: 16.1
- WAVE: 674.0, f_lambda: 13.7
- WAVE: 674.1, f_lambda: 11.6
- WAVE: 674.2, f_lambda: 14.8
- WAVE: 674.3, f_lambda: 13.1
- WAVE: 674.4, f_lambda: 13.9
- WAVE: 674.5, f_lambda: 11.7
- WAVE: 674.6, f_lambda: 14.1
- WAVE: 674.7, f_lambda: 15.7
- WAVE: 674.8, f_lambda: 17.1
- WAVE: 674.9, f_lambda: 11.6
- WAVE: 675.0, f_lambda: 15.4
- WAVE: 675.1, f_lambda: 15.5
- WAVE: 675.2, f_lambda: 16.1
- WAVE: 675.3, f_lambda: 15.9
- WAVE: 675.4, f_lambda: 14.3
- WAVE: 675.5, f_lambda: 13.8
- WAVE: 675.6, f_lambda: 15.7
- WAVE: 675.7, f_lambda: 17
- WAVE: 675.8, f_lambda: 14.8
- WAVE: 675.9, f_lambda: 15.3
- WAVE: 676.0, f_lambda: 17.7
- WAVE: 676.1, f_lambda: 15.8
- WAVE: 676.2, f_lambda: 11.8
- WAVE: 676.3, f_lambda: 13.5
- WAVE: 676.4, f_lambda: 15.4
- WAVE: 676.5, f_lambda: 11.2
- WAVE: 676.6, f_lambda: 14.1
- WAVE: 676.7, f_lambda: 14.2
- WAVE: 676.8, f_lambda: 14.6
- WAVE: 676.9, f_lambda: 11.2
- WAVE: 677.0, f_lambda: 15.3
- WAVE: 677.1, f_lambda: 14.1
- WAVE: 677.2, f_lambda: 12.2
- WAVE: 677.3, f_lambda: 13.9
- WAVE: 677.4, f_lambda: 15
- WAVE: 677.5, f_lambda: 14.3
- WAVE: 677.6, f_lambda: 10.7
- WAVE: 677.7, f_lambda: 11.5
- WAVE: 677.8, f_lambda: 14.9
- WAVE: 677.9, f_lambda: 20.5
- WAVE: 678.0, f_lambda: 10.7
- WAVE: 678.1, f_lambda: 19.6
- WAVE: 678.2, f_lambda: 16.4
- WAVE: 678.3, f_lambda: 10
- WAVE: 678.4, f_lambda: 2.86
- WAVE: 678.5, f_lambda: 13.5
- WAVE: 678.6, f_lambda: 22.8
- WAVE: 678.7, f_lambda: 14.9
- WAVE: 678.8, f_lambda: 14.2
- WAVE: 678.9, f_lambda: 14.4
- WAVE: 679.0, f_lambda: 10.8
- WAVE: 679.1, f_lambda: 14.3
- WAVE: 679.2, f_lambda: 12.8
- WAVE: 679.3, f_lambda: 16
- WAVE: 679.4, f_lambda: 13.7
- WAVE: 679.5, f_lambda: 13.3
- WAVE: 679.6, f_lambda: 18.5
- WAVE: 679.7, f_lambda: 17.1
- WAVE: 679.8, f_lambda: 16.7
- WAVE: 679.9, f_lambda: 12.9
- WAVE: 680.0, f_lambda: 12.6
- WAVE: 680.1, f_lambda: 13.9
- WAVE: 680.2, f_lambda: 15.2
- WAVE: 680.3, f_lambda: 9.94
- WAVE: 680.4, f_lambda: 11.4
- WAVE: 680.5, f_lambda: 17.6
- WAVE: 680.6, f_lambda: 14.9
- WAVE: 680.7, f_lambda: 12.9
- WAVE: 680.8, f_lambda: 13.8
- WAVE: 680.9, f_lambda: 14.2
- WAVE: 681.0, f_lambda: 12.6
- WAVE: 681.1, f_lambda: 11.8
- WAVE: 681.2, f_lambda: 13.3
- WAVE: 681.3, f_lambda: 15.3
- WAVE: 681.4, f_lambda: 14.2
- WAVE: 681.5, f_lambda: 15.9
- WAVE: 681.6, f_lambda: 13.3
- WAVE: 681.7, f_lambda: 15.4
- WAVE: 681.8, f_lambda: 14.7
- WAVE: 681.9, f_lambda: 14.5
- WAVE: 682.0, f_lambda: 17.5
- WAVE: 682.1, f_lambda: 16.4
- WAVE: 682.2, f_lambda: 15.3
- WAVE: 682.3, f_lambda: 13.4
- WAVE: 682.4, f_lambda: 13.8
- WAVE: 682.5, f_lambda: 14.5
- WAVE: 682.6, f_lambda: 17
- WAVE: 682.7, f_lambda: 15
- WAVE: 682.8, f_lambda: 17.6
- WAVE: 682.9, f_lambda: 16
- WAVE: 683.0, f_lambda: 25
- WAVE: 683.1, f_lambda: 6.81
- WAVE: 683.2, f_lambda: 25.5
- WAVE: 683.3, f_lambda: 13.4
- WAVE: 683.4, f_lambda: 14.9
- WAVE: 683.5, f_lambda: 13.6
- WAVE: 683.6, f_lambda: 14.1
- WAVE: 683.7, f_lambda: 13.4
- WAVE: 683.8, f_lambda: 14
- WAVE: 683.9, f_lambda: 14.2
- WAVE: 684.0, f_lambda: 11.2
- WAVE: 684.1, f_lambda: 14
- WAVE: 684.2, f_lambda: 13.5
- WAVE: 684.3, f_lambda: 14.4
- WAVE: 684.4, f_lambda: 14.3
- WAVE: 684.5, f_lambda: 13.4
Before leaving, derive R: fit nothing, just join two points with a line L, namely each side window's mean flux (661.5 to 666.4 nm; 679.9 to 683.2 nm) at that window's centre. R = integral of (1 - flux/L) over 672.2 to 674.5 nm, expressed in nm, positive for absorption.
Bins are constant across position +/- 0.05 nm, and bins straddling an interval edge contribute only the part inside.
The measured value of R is -0.49 nm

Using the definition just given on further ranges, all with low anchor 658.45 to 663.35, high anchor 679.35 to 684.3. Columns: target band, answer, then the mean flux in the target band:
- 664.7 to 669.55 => 0.26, 14.7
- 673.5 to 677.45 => 0.12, 14.6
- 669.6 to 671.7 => -0.22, 16.9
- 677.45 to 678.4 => 0.08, 13.7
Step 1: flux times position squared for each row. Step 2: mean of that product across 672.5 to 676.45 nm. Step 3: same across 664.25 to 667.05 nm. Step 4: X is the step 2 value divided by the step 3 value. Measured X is 1.2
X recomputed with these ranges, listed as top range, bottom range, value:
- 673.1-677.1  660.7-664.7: 1.11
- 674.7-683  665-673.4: 0.91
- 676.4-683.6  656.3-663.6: 0.76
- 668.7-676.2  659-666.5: 1.22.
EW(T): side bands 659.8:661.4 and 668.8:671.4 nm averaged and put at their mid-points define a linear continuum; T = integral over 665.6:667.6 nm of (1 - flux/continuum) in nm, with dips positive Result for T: 0.07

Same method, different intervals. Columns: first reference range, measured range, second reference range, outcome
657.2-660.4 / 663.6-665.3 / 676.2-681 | 0.485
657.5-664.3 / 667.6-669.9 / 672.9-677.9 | 0.265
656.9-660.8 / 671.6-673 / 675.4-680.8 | -0.407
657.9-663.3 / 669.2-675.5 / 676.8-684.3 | -0.437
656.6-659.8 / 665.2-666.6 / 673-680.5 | 0.356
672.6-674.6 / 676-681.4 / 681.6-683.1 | 0.851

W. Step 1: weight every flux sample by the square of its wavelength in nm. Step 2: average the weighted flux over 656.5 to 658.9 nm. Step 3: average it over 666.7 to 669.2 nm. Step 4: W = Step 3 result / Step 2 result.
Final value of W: 0.6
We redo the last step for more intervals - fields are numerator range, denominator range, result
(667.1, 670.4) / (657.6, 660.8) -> 0.69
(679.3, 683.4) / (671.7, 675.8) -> 0.88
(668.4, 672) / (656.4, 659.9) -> 0.72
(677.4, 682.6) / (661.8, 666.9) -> 1.05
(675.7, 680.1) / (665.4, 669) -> 1.01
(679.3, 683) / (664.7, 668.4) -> 1.06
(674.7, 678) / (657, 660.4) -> 0.73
